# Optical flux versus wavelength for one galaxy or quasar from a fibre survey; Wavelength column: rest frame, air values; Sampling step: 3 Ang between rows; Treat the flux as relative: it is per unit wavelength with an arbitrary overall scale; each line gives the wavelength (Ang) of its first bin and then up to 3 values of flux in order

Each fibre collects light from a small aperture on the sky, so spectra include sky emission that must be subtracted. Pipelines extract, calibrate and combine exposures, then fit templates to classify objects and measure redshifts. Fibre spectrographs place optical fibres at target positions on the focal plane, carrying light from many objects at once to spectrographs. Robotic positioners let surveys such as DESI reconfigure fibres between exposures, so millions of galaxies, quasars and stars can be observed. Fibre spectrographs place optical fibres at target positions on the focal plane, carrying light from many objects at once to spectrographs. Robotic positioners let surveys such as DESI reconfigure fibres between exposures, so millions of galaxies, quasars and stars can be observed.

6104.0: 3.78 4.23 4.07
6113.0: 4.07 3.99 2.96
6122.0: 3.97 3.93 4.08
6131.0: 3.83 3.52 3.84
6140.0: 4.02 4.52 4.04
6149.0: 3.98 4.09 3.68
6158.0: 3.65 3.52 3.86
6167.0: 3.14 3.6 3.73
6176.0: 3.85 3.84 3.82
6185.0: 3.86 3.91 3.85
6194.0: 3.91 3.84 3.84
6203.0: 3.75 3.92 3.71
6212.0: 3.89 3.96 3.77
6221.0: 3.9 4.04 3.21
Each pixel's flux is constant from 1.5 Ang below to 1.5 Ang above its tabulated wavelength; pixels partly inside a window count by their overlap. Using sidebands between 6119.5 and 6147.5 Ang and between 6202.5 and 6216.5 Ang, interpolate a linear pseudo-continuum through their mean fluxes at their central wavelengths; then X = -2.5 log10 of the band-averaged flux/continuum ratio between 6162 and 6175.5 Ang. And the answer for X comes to 0.09 mag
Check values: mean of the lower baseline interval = 3.94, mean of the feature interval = 3.6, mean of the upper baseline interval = 3.85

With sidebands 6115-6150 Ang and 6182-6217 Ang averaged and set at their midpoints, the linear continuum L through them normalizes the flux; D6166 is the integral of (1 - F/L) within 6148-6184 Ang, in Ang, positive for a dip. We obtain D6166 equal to 1.3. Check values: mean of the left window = 3.89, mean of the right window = 3.86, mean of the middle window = 3.73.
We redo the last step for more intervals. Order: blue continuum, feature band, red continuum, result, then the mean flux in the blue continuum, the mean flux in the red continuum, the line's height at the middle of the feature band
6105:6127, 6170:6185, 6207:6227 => 0.23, 3.89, 3.83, 3.85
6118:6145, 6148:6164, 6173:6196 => 0.33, 3.87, 3.85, 3.86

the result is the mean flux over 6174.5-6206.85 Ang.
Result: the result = 3.85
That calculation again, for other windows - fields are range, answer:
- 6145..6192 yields 3.77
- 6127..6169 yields 3.83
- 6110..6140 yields 3.82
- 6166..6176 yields 3.56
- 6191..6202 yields 3.86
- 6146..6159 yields 3.88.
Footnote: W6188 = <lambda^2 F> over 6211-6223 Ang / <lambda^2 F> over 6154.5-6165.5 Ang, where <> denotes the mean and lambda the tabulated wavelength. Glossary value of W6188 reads 1.08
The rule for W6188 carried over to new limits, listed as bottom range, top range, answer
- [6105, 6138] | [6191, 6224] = 1.03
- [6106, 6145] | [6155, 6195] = 0.97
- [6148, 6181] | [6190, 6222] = 1.05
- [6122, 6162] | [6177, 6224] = 1.01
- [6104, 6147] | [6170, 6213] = 1.00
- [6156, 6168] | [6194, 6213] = 1.09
